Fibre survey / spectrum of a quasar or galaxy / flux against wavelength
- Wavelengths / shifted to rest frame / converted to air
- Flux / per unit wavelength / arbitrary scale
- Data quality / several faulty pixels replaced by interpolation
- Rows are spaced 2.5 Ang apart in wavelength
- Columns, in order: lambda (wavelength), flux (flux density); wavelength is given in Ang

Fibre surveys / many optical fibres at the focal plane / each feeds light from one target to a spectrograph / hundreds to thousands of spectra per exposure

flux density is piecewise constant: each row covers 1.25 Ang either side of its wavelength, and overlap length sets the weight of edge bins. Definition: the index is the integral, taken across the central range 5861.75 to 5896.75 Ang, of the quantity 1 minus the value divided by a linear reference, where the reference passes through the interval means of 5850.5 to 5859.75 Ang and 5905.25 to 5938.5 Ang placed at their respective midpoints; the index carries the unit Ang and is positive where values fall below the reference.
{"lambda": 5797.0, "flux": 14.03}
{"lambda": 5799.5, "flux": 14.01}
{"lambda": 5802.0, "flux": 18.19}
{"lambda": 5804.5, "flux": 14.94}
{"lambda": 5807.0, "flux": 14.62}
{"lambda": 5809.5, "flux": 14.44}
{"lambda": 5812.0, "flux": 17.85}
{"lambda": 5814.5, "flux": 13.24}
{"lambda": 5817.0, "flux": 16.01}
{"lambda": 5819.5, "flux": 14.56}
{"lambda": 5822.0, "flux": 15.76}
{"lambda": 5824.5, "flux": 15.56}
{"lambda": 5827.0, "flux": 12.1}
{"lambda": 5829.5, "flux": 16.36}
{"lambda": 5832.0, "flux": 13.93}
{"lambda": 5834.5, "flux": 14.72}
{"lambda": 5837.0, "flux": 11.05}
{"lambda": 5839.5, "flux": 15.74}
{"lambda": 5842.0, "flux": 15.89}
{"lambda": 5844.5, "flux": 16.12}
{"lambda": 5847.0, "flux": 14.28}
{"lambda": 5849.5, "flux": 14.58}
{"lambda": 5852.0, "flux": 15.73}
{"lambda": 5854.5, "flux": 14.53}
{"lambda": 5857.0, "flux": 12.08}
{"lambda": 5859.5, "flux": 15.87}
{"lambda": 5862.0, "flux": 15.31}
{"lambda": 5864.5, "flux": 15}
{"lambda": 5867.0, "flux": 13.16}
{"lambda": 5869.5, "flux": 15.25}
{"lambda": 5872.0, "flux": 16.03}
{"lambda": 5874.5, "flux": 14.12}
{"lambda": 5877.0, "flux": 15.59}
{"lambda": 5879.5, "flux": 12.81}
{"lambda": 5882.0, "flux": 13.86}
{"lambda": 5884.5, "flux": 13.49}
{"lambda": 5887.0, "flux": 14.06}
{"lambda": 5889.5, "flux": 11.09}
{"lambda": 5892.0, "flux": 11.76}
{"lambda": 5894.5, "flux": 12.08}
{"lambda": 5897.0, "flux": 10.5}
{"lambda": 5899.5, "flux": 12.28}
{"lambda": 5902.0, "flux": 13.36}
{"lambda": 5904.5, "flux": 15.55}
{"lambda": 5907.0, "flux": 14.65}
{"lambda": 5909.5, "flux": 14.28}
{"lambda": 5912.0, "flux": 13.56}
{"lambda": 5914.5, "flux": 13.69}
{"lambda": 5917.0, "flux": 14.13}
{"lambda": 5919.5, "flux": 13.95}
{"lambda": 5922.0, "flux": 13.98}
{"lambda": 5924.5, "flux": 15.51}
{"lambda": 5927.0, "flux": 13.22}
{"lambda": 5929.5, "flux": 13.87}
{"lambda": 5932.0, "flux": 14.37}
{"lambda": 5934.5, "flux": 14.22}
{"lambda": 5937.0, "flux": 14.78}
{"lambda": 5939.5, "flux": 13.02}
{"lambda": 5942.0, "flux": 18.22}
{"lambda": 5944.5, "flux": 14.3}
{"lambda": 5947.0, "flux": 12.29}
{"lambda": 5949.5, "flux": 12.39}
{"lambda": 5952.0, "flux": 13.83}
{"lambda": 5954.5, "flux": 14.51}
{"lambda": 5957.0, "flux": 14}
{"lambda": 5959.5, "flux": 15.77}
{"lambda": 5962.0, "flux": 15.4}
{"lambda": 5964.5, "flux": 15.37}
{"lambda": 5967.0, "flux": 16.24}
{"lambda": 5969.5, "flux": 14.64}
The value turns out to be 1.6 Ang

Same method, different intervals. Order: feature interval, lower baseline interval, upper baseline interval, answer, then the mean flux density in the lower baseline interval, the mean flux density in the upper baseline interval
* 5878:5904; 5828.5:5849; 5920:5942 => 3.35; 14.7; 14.3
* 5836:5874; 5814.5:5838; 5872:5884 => -1.03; 14.4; 14.3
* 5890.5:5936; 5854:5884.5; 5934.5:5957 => 2.13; 14.4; 14.2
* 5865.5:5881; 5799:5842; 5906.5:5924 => -0.04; 14.9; 14.1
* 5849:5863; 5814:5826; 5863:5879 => 0.17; 15.1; 14.8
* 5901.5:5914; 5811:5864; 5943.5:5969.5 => 0.24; 14.8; 14.4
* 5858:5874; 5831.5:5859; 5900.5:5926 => -0.67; 14.5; 14.2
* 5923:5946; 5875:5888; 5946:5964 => -0.84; 14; 14.1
